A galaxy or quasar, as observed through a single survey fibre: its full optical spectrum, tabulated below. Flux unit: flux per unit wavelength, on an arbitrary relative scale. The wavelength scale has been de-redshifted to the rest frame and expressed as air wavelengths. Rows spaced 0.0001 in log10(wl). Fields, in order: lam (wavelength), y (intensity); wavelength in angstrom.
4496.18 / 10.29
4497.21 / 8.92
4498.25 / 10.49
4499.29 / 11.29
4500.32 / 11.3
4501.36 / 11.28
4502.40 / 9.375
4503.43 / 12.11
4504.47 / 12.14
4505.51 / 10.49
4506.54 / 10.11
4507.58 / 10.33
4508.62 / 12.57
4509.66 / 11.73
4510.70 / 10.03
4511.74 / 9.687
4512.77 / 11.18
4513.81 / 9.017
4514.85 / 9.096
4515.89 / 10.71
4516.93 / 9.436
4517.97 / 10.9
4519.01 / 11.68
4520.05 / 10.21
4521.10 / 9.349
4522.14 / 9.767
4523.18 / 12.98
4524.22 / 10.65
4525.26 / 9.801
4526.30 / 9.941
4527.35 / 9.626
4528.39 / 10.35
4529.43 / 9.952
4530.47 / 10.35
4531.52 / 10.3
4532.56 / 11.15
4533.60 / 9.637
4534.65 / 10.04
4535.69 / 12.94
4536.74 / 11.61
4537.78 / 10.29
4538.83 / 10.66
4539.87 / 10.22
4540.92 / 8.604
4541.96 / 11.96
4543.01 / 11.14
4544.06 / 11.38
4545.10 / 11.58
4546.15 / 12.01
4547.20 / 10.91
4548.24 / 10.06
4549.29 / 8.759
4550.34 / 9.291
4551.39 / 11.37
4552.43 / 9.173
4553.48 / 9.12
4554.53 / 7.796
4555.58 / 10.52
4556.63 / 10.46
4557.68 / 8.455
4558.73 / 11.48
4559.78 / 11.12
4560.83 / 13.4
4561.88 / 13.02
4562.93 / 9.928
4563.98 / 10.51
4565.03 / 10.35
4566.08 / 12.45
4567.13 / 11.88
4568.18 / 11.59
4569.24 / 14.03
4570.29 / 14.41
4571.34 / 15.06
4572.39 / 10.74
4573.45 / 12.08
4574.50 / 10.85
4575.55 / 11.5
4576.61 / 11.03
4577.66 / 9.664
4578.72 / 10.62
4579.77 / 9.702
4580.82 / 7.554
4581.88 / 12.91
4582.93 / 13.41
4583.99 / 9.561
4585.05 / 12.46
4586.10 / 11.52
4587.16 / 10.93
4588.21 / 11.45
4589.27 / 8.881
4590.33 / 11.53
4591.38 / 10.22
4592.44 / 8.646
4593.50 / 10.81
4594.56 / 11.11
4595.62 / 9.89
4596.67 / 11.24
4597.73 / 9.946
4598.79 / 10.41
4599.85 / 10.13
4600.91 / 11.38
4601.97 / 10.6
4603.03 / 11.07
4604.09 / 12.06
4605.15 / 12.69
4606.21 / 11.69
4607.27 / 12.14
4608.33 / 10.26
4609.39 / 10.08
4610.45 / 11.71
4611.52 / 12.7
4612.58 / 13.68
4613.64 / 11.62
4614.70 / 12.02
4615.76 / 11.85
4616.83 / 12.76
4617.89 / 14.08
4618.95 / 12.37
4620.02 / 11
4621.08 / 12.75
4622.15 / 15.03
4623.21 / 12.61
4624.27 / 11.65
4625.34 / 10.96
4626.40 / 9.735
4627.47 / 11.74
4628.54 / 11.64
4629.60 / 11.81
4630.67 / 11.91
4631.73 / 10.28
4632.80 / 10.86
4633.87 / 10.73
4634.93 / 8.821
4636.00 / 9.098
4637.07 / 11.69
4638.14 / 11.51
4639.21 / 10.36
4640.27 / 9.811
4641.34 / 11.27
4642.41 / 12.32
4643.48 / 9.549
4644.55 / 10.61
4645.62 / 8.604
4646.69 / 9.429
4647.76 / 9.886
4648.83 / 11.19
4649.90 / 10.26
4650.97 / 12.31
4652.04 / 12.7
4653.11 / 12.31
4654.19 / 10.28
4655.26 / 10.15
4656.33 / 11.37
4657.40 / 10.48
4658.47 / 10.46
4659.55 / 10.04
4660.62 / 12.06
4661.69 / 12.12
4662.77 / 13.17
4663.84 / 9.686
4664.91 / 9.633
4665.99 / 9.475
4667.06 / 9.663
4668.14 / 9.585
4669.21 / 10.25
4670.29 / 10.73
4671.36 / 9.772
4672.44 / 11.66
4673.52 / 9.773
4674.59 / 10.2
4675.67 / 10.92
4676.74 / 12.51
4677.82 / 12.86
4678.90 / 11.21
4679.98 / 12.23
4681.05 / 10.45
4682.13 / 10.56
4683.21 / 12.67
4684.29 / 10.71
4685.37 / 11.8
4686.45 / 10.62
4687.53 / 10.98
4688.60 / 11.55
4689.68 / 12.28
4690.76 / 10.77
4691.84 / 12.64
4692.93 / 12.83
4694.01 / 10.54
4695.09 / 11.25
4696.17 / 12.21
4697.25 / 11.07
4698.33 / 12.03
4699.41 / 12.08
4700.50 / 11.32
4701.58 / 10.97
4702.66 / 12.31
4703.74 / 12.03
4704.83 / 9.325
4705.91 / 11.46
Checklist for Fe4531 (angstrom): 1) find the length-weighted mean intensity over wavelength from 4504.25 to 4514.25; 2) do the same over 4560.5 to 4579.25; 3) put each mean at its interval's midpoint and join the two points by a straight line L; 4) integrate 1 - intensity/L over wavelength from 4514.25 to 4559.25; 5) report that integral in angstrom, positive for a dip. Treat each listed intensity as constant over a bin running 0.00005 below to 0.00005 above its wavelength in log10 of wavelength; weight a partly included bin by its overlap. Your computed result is 3.4 angstrom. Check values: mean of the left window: 10.7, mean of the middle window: 10.4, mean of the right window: 11.8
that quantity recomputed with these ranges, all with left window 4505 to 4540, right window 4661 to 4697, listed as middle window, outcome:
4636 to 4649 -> 0.6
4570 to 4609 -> -1.1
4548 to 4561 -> 0.8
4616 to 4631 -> -1.7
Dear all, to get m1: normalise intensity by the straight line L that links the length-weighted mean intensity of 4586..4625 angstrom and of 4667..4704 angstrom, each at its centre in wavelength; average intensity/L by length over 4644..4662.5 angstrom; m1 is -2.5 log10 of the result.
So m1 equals 0.049 mag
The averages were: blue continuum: 11.5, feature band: 10.9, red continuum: 11.3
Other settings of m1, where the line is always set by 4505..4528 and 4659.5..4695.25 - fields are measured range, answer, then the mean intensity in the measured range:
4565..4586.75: -0.09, 11.6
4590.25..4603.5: 0.03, 10.5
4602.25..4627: -0.11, 12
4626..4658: 0.02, 10.8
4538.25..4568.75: -0.01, 10.7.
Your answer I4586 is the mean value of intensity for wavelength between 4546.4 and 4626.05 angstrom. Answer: 11.2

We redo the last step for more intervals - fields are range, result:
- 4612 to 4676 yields 11.1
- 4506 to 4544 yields 10.5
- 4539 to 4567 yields 10.6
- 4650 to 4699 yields 11.2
